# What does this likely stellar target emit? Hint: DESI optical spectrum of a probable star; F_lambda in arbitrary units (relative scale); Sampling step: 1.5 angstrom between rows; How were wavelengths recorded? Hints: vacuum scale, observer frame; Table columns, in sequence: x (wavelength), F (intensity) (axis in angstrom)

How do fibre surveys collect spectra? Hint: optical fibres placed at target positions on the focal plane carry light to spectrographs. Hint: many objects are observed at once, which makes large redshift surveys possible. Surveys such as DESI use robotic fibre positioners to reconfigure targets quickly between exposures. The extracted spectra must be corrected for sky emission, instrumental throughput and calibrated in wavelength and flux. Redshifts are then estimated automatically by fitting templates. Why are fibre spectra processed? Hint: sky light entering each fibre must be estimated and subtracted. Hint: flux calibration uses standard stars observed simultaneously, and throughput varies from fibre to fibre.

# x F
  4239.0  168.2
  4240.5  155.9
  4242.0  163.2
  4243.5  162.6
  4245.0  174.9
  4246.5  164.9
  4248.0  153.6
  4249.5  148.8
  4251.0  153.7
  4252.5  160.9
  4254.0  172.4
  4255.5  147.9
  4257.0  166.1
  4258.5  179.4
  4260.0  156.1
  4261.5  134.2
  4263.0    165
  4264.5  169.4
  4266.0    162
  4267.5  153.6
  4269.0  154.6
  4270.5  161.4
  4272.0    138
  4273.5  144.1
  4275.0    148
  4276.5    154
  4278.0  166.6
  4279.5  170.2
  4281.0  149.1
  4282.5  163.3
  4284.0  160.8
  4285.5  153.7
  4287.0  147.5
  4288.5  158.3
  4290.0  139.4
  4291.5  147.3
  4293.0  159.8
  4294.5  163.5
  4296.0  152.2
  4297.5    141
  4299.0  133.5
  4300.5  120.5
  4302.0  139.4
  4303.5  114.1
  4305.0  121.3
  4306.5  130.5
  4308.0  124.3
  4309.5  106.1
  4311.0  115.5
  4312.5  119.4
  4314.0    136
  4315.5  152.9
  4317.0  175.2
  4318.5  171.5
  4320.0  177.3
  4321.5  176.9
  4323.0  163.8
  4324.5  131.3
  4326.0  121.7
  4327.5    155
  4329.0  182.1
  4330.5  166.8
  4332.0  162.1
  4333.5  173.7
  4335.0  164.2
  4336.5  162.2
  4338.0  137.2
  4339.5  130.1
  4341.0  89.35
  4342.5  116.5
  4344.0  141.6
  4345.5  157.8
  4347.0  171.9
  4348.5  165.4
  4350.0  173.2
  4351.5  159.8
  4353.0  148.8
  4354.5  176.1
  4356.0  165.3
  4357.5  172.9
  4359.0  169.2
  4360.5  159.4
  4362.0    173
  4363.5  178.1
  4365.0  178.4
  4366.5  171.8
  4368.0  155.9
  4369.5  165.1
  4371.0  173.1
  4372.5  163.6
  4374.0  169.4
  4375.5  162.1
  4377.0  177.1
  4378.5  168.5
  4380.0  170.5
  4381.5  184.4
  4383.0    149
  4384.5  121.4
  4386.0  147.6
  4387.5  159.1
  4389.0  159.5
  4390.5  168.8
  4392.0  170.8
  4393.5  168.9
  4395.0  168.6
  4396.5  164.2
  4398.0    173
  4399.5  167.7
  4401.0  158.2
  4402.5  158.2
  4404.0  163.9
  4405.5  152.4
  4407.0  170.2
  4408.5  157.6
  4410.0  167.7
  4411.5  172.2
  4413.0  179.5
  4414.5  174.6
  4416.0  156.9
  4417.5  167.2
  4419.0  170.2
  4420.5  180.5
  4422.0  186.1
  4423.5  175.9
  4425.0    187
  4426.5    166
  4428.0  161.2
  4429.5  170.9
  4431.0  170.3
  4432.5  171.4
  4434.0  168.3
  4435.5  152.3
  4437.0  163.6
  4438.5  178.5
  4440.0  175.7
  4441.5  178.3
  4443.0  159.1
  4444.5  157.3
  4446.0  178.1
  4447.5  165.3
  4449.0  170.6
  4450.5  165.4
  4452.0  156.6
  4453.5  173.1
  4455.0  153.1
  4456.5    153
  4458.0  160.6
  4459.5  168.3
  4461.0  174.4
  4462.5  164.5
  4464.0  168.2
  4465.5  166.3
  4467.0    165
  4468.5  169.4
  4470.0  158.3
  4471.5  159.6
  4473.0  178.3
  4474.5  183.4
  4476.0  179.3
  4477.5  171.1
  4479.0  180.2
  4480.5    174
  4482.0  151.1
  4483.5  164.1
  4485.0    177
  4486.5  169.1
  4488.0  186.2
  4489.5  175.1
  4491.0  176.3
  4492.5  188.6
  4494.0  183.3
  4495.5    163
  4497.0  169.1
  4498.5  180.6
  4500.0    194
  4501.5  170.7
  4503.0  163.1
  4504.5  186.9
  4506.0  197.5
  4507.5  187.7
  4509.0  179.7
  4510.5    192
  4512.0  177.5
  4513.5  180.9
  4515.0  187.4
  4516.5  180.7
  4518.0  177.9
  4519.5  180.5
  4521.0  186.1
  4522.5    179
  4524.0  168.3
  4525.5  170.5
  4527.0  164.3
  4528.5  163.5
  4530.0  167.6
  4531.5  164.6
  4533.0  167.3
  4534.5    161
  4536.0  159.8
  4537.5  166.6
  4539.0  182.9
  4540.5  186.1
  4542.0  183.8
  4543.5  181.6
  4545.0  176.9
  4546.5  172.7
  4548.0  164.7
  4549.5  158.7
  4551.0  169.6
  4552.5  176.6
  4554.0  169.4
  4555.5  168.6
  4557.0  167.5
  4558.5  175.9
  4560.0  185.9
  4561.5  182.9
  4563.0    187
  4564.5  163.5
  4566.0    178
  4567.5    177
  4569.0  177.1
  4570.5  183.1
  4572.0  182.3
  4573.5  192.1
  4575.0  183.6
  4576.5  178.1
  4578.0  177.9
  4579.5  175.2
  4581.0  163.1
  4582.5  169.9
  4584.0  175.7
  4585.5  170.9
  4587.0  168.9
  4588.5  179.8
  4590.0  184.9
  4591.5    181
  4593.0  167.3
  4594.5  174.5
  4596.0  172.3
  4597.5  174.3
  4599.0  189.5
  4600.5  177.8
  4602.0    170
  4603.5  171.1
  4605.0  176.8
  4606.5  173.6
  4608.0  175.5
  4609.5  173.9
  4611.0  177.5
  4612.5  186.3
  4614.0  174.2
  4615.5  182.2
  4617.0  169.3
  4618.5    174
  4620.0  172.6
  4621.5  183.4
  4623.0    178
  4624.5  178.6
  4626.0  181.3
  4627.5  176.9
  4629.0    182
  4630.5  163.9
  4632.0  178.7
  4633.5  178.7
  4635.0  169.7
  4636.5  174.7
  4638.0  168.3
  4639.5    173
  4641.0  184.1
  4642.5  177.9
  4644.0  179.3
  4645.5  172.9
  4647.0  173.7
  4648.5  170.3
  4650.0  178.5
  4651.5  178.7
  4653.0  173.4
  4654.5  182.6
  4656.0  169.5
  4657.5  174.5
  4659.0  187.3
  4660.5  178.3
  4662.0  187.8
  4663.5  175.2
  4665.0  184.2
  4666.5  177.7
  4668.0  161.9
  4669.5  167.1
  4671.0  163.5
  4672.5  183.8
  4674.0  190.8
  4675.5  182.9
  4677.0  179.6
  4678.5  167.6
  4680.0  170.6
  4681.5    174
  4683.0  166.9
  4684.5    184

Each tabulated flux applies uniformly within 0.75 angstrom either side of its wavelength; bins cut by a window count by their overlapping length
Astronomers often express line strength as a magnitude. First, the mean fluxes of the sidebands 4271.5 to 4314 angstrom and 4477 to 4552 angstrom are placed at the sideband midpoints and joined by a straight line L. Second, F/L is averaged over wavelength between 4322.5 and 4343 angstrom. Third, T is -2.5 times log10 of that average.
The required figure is 0.01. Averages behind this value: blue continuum 142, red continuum 175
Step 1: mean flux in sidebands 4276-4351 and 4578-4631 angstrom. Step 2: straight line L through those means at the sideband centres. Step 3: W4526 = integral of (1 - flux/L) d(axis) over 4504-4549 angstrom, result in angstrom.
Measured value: -2.2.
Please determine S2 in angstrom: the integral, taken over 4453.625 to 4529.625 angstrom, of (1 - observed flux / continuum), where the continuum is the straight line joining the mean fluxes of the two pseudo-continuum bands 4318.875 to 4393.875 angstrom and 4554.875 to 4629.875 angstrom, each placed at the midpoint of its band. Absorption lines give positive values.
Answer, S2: -1.9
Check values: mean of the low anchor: 160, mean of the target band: 174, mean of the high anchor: 177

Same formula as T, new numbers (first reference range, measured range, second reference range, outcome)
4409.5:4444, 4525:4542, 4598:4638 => 0.030 mag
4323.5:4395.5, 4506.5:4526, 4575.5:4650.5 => -0.071 mag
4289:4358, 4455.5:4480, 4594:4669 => -0.049 mag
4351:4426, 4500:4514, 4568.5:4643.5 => -0.063 mag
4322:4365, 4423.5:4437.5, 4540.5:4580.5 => -0.025 mag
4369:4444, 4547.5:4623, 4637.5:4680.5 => -0.013 mag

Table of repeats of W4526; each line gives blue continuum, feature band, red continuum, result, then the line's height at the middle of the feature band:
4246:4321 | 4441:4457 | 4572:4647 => -0.12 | 163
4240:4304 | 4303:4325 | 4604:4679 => 2.15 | 157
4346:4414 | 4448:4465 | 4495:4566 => 0.62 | 171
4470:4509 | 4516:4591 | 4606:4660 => 0.69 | 176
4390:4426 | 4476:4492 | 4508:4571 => -0.05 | 172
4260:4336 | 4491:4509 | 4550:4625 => -1.27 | 168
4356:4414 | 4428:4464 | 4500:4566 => 0.69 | 170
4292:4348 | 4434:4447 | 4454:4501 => -0.23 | 165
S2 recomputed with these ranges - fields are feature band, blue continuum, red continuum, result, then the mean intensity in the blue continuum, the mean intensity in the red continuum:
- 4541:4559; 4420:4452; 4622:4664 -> 0.2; 170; 177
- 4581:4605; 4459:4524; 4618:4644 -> 0.2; 176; 176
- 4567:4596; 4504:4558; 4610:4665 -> -0.1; 175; 177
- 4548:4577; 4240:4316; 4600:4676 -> -0.9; 150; 176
